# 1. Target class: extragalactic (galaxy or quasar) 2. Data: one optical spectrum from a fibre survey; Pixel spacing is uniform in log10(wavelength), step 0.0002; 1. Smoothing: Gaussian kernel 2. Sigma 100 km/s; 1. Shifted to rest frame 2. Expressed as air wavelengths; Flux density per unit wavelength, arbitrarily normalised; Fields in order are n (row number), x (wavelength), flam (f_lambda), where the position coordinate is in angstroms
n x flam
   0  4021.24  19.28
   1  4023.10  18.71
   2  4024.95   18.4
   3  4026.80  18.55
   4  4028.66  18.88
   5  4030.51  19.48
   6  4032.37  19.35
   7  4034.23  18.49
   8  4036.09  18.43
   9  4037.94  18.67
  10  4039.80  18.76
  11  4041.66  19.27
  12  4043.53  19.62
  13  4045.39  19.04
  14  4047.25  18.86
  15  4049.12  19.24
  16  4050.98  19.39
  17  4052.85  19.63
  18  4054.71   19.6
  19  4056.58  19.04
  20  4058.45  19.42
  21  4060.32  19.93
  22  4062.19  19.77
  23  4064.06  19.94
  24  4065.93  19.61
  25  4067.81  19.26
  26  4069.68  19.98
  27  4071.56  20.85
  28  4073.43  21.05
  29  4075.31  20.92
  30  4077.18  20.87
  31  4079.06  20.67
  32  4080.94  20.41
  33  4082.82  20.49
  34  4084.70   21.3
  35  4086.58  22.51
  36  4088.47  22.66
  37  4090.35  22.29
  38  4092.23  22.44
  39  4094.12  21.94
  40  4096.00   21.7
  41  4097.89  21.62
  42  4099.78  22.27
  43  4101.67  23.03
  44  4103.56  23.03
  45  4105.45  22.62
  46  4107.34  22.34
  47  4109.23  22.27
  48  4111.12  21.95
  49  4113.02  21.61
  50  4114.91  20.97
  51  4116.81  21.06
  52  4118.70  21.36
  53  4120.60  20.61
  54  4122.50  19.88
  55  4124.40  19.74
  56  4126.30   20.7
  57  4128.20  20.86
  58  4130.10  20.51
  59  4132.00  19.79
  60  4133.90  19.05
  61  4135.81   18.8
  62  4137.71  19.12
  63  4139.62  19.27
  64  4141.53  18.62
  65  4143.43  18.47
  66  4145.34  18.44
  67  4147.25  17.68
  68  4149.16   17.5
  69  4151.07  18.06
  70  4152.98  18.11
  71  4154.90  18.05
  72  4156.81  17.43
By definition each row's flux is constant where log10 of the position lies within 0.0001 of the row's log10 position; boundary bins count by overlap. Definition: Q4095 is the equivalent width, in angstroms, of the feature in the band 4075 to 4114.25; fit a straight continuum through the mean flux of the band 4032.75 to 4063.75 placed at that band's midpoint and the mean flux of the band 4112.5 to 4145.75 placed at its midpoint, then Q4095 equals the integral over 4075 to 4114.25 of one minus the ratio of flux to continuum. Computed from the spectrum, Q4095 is -4.5 angstroms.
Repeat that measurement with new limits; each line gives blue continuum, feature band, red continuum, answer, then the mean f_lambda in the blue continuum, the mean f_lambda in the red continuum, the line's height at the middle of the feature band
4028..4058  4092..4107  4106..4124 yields -1.1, 19.1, 21.3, 20.8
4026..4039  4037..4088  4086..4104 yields 1.4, 18.8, 22.3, 20.5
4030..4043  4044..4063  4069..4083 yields 0.3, 18.9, 20.7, 19.7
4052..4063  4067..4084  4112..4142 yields -0.7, 19.6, 20.1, 19.7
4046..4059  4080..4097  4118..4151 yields -2.1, 19.3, 19.4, 19.3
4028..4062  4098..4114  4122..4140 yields -2.2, 19.2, 19.8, 19.6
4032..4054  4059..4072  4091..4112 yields 0.3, 19.1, 22.3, 20.3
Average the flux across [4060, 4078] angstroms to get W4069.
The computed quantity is 20.2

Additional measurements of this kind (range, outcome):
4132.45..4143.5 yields 19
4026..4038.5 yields 18.8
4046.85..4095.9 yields 20.5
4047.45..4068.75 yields 19.5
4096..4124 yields 21.7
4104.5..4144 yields 20.5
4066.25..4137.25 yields 21.1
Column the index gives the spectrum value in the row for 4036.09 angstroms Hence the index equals 18.43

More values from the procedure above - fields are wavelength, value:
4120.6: 20.61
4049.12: 19.24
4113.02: 21.61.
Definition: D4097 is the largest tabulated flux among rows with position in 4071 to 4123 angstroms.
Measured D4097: 23.03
